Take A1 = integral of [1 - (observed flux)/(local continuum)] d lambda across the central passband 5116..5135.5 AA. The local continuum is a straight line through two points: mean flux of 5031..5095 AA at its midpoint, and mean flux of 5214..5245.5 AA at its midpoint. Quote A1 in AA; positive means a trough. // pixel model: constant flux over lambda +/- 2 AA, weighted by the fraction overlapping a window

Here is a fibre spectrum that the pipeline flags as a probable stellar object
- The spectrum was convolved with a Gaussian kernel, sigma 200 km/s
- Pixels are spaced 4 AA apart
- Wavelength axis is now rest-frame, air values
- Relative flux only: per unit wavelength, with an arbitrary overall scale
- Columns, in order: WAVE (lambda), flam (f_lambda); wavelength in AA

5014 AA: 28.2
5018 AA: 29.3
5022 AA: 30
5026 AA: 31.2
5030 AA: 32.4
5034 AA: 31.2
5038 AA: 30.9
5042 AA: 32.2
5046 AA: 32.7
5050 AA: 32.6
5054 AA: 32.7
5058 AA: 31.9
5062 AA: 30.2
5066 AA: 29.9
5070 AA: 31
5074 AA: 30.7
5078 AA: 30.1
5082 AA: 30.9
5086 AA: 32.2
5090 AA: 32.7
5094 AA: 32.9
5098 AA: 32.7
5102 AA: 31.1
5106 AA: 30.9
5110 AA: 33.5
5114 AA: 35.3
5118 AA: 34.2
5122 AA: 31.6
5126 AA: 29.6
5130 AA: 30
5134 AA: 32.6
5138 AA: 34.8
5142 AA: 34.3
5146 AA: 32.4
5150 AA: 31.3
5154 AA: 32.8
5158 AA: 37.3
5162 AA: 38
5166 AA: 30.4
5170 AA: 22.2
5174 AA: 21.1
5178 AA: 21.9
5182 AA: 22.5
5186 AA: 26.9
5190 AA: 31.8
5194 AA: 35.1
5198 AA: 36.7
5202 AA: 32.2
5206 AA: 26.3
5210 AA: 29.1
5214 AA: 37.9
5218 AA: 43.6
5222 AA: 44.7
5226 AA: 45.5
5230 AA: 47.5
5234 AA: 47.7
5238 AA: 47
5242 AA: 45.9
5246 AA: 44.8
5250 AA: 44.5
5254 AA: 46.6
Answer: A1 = 2.7 AA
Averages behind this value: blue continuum 31.5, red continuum 45.4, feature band 31.6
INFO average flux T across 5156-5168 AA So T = 35.2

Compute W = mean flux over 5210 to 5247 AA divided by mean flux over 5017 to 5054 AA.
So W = 1.40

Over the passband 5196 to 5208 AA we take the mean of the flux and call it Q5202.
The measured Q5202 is 31.7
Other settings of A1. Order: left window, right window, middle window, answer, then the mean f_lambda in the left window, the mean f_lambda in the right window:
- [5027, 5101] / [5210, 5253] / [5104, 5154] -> 5.40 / 31.6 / 44.2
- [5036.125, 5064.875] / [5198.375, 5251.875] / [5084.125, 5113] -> 1.68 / 31.8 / 41.1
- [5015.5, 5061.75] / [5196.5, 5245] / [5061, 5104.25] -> 2.97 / 31.5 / 40.5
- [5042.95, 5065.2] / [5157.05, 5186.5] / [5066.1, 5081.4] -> 0.29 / 31.9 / 27.2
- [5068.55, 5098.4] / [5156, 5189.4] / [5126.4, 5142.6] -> -1.72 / 31.6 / 27.7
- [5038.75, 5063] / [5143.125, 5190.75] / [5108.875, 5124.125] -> -1.63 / 32.1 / 29.1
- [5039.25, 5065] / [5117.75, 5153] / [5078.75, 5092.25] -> 0.11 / 31.9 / 32.2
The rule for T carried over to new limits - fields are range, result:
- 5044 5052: 32.7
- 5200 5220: 33.8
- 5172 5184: 21.8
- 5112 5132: 32.1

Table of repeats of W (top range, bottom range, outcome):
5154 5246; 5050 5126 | 1.11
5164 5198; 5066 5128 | 0.85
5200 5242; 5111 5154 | 1.24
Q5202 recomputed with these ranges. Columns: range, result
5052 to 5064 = 31.6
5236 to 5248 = 45.9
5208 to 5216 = 33.5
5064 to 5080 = 30.4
